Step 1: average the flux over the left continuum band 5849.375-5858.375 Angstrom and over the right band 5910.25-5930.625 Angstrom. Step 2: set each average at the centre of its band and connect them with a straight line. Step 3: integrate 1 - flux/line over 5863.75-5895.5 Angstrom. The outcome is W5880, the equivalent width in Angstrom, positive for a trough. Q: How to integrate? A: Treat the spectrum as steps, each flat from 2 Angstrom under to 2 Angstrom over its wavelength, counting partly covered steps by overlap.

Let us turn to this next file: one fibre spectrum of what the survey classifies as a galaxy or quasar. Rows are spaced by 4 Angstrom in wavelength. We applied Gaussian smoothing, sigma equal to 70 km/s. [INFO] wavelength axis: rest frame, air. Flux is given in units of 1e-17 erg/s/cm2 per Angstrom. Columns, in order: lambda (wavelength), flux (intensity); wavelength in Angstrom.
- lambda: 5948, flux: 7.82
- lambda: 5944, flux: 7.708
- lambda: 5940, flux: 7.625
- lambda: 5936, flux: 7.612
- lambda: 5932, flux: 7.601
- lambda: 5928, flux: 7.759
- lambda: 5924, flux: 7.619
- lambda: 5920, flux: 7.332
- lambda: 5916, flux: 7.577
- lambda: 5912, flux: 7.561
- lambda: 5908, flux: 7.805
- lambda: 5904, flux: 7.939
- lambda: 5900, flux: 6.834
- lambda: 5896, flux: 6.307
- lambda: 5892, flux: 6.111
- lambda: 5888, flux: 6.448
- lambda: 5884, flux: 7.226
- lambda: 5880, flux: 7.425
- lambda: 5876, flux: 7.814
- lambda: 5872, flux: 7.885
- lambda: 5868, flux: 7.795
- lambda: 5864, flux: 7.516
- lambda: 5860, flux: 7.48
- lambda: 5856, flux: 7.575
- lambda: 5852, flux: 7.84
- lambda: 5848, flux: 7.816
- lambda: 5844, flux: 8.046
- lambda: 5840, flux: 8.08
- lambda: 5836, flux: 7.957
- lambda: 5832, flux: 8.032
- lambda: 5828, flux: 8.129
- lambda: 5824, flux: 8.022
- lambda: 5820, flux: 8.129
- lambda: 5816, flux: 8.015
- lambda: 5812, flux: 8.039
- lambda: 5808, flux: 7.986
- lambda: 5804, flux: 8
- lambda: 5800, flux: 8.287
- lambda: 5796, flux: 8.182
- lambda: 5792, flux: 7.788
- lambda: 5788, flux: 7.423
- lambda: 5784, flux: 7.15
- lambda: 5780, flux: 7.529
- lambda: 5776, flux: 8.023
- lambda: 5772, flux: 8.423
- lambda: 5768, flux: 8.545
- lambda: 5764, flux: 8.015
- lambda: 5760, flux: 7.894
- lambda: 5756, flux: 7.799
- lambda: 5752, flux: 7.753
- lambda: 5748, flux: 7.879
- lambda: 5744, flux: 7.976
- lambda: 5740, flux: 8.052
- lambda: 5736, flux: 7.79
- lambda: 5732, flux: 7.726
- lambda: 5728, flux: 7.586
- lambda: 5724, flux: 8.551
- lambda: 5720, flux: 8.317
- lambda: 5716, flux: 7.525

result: 1.8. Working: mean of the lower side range 7.71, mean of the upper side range 7.57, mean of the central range 7.22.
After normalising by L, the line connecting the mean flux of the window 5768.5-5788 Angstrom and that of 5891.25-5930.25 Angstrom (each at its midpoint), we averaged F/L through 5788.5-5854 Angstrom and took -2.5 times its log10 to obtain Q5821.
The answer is -0.05 mag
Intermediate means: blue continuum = 7.8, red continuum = 7.32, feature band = 8.01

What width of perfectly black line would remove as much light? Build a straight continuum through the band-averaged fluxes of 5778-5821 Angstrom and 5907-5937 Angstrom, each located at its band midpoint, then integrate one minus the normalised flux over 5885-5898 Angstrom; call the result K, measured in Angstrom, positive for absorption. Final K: 2.21 Angstrom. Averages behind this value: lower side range 7.86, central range 6.36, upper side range 7.6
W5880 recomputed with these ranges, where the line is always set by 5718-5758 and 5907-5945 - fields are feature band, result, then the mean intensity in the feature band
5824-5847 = -0.8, 8.04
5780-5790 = 0.7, 7.33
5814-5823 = -0.3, 8.07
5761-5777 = -0.7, 8.24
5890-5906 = 1.8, 6.8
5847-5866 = 0.2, 7.64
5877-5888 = 0.7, 7.21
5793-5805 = -0.5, 8.14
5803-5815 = -0.3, 8.01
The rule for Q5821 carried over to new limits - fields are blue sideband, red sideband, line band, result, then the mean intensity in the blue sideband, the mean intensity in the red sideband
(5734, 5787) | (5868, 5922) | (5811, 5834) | -0.06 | 7.9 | 7.27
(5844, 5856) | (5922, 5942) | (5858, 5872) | 0.02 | 7.82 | 7.64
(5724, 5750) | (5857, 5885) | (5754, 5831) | -0.03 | 7.89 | 7.6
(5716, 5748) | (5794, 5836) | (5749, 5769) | 0.00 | 7.96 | 8.08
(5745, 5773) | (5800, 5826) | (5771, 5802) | 0.03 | 8.03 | 8.05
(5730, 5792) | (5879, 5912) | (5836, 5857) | -0.08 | 7.86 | 7.03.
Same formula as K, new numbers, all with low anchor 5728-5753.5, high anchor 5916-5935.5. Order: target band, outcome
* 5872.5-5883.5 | 0.07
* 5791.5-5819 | -1.09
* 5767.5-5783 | -0.46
